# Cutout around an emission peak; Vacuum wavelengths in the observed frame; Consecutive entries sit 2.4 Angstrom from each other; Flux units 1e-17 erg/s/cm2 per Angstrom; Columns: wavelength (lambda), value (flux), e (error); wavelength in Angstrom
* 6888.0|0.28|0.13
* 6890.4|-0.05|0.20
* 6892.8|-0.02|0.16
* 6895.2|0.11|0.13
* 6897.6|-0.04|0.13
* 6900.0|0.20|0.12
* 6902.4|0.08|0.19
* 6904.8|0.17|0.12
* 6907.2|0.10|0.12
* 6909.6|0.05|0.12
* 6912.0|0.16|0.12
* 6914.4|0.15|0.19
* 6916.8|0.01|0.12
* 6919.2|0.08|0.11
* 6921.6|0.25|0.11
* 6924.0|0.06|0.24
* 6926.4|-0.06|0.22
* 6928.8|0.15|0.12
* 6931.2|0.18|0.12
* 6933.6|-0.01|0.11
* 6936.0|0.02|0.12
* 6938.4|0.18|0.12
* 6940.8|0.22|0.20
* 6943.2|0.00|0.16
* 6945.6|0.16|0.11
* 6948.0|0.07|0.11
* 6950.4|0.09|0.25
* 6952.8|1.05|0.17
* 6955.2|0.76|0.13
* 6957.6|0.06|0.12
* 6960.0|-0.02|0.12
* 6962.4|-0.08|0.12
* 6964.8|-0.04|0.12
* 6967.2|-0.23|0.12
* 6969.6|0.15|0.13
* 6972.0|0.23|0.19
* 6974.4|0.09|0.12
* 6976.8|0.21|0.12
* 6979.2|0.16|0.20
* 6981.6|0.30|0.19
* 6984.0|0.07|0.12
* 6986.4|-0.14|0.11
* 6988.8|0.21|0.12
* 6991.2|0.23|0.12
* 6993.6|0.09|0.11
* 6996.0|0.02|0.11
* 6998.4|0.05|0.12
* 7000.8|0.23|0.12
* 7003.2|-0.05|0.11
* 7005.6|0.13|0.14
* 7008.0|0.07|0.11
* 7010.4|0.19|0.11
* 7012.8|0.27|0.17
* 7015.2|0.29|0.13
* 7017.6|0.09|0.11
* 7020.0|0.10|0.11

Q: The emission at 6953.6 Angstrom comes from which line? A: [O III] 5007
